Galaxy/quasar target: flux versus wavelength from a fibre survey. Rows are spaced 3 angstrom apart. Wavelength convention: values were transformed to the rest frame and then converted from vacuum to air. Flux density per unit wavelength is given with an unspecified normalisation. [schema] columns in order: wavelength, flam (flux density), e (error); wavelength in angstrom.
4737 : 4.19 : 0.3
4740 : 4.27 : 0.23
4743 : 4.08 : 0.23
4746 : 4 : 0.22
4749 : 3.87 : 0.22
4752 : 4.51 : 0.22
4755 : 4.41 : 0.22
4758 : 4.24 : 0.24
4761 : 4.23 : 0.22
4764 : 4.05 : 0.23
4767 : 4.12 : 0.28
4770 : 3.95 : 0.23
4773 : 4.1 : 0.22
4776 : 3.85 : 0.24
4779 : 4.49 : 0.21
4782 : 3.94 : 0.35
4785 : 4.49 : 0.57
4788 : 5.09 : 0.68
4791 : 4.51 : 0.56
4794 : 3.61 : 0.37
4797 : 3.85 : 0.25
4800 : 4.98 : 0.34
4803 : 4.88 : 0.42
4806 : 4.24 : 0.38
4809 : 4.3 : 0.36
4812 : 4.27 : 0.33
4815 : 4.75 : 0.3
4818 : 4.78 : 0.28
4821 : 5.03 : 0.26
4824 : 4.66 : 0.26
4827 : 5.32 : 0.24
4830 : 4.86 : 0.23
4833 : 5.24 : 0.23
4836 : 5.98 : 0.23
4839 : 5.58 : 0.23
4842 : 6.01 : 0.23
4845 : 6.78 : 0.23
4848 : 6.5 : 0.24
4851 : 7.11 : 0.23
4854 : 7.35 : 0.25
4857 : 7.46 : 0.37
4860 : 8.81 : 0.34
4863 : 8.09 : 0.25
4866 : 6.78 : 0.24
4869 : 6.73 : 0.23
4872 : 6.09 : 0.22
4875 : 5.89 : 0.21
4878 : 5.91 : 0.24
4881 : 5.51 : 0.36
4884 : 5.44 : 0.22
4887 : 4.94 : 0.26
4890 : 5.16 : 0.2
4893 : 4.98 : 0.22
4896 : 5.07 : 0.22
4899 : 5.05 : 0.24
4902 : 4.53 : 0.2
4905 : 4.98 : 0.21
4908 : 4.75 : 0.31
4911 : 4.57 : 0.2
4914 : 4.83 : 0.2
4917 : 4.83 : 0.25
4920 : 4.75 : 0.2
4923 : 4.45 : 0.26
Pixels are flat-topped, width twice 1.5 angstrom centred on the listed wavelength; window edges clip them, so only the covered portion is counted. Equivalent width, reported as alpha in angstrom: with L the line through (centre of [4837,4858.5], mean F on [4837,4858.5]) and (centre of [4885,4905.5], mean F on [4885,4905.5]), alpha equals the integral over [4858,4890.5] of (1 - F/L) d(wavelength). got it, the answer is -3.4 angstrom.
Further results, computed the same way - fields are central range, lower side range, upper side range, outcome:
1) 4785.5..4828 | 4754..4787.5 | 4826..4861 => 5.6 angstrom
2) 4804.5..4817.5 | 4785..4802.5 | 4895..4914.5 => 0.2 angstrom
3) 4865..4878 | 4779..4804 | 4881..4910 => -3.8 angstrom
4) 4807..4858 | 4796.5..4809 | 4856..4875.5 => 1.7 angstrom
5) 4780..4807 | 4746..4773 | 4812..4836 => 1.1 angstrom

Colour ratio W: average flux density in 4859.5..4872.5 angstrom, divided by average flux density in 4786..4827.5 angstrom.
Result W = 1.59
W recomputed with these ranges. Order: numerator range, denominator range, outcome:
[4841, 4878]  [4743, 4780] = 1.67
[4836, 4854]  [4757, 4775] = 1.57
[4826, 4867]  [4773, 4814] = 1.51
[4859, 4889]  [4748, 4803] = 1.49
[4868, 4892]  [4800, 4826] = 1.22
